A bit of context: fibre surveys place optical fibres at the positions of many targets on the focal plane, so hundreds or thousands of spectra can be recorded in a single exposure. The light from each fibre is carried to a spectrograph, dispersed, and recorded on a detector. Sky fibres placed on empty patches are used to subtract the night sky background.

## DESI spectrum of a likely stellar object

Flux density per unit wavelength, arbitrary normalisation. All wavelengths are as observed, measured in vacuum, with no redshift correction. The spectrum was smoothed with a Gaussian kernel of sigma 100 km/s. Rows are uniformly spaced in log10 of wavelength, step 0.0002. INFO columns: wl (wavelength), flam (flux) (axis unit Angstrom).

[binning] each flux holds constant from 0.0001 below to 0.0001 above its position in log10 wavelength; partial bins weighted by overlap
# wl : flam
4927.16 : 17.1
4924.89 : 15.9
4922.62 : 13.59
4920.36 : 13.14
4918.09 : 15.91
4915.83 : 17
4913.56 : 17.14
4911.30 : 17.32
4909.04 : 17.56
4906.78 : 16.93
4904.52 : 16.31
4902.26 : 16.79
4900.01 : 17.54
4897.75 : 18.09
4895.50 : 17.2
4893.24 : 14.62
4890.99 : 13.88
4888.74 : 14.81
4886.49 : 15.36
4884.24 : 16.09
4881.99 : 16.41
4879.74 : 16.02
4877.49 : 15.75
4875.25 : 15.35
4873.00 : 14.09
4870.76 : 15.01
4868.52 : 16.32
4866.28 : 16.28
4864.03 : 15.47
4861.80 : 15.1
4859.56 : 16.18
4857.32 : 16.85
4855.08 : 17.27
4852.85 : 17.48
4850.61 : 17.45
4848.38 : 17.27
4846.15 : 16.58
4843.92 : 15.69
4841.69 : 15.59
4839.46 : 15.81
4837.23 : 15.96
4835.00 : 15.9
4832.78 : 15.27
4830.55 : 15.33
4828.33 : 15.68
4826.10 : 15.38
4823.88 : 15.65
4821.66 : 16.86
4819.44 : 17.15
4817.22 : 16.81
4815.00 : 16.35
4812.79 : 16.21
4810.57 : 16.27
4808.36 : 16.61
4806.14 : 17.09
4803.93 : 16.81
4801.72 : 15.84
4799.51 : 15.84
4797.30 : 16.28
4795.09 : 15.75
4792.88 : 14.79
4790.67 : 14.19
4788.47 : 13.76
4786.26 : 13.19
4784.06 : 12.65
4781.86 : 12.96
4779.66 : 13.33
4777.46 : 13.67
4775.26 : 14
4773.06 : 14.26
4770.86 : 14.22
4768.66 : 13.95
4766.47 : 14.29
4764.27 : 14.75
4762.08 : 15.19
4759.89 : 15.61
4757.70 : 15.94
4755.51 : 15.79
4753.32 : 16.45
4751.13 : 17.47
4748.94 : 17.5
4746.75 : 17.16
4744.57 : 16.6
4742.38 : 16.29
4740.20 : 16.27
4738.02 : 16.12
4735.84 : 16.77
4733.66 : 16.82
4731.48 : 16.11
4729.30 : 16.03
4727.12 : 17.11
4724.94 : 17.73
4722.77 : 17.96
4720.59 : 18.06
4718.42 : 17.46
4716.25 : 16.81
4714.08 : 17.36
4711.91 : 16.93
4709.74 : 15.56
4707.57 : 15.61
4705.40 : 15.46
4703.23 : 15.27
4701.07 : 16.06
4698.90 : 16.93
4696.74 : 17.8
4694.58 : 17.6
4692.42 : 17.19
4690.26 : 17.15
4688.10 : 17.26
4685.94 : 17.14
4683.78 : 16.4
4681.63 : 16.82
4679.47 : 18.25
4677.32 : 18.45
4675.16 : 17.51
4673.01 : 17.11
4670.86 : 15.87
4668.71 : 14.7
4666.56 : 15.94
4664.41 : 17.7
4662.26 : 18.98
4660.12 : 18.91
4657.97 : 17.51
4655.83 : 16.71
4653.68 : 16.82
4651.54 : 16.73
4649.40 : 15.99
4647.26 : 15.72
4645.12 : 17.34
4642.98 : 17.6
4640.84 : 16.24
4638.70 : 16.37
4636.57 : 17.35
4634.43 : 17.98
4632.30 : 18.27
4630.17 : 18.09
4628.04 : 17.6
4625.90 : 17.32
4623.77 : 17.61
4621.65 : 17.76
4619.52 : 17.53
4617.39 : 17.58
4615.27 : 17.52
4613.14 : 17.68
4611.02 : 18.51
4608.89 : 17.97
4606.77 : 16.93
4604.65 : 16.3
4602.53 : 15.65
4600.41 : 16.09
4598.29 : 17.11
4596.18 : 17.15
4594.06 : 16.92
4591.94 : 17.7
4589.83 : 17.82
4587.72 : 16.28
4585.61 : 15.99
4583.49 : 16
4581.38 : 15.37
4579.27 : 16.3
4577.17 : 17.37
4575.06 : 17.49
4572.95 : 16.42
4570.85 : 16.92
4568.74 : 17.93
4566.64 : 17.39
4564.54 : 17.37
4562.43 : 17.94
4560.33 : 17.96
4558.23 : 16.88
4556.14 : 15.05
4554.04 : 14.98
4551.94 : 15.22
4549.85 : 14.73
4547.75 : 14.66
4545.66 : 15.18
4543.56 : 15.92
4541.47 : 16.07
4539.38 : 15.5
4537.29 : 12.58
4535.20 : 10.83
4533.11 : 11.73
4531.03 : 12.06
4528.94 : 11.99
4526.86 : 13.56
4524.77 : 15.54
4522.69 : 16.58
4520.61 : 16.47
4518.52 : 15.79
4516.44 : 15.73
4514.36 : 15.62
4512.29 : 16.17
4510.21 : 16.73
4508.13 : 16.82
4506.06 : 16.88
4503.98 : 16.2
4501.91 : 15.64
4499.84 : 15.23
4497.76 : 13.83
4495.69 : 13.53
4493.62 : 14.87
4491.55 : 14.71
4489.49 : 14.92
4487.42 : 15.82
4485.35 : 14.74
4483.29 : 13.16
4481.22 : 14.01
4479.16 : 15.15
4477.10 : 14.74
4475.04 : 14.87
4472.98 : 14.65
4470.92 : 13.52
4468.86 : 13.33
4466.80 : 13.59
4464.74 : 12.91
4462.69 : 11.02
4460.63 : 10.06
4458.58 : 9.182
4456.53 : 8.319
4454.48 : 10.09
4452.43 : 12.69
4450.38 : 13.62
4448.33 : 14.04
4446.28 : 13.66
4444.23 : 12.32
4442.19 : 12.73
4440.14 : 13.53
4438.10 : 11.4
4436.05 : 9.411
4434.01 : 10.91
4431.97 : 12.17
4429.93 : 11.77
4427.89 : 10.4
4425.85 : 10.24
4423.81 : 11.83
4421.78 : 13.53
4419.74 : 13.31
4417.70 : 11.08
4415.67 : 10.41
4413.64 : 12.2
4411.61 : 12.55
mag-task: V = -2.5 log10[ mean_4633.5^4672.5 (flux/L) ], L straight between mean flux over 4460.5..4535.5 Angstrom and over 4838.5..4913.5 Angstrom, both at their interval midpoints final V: -0.12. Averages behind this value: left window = 14.5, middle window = 16.9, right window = 16.2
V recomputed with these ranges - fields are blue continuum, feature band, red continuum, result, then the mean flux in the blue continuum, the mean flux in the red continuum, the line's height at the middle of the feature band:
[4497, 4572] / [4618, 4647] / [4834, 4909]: -0.117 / 15.4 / 16.1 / 15.6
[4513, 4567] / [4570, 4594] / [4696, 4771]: -0.090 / 15.1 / 16.3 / 15.4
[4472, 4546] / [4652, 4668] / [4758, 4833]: -0.161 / 14.8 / 15.2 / 15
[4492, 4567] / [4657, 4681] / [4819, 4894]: -0.122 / 15.2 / 15.9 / 15.5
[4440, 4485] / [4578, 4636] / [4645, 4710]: -0.108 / 12.8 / 16.9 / 15.5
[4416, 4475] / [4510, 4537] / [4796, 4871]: -0.124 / 12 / 16.2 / 12.9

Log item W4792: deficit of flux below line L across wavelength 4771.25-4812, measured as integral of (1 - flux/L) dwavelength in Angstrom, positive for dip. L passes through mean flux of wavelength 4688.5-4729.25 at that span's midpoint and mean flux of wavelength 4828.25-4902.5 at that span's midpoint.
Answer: 3.9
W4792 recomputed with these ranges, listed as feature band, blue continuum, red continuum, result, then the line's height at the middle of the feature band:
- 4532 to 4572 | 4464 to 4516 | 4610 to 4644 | 1.5 Angstrom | 16.1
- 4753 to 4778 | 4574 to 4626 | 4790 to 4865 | 2.4 Angstrom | 16.4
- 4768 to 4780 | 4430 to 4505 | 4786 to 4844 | 1.2 Angstrom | 15.5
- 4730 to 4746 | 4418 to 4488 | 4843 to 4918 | -1.5 Angstrom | 15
